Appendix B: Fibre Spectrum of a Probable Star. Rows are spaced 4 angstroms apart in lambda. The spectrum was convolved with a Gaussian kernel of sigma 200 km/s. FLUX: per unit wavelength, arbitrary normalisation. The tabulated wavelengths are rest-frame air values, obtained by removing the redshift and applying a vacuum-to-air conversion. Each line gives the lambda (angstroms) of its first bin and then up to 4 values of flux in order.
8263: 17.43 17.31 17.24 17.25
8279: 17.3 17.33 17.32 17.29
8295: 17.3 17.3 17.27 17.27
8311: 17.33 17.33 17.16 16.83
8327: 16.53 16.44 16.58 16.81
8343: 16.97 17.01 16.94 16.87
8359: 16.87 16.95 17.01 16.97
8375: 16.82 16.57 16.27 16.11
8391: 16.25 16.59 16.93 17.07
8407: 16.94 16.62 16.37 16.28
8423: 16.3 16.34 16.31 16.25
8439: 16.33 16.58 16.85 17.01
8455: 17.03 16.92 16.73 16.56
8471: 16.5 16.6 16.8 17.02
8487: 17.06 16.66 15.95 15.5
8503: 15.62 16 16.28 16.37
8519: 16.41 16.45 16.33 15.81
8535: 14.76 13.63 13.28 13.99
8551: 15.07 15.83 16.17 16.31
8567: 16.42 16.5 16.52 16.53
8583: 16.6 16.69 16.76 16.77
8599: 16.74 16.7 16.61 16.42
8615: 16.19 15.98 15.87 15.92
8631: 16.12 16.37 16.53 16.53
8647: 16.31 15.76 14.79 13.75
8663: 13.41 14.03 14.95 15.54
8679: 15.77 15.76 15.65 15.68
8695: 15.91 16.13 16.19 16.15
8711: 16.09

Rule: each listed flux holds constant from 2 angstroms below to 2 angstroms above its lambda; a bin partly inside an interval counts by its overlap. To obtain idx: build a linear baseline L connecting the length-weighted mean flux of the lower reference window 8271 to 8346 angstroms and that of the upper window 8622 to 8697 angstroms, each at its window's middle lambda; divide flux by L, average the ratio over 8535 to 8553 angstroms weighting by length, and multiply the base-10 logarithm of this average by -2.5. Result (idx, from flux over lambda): 0.14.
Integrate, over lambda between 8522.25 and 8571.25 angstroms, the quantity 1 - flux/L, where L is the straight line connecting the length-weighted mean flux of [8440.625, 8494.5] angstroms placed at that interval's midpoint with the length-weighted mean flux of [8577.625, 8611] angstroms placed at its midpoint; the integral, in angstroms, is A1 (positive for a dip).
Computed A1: 3.9 angstroms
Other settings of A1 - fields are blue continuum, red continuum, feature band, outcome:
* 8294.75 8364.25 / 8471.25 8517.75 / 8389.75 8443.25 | 0.4 angstroms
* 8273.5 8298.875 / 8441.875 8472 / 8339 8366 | 0.3 angstroms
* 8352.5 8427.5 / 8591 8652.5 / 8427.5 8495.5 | -0.5 angstroms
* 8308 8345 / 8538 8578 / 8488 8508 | -0.2 angstroms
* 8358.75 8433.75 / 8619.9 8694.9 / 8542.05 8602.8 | -0.9 angstroms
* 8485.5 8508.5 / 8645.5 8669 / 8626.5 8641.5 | -1.4 angstroms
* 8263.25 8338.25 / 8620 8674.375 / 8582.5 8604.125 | -1.4 angstroms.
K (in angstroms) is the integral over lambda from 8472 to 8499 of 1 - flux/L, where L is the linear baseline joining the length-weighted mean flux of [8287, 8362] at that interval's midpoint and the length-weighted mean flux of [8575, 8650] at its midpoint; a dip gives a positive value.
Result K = 0.2 angstroms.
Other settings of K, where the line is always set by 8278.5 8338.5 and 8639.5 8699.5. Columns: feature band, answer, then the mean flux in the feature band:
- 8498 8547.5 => 1.8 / 15.5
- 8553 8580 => -0.8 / 16.3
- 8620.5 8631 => -0.3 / 15.9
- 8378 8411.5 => 0.2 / 16.6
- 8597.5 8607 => -0.6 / 16.7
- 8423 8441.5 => 0.2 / 16.3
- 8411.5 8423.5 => 0.2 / 16.4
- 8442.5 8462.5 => -0.6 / 16.9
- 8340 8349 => 0.0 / 17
